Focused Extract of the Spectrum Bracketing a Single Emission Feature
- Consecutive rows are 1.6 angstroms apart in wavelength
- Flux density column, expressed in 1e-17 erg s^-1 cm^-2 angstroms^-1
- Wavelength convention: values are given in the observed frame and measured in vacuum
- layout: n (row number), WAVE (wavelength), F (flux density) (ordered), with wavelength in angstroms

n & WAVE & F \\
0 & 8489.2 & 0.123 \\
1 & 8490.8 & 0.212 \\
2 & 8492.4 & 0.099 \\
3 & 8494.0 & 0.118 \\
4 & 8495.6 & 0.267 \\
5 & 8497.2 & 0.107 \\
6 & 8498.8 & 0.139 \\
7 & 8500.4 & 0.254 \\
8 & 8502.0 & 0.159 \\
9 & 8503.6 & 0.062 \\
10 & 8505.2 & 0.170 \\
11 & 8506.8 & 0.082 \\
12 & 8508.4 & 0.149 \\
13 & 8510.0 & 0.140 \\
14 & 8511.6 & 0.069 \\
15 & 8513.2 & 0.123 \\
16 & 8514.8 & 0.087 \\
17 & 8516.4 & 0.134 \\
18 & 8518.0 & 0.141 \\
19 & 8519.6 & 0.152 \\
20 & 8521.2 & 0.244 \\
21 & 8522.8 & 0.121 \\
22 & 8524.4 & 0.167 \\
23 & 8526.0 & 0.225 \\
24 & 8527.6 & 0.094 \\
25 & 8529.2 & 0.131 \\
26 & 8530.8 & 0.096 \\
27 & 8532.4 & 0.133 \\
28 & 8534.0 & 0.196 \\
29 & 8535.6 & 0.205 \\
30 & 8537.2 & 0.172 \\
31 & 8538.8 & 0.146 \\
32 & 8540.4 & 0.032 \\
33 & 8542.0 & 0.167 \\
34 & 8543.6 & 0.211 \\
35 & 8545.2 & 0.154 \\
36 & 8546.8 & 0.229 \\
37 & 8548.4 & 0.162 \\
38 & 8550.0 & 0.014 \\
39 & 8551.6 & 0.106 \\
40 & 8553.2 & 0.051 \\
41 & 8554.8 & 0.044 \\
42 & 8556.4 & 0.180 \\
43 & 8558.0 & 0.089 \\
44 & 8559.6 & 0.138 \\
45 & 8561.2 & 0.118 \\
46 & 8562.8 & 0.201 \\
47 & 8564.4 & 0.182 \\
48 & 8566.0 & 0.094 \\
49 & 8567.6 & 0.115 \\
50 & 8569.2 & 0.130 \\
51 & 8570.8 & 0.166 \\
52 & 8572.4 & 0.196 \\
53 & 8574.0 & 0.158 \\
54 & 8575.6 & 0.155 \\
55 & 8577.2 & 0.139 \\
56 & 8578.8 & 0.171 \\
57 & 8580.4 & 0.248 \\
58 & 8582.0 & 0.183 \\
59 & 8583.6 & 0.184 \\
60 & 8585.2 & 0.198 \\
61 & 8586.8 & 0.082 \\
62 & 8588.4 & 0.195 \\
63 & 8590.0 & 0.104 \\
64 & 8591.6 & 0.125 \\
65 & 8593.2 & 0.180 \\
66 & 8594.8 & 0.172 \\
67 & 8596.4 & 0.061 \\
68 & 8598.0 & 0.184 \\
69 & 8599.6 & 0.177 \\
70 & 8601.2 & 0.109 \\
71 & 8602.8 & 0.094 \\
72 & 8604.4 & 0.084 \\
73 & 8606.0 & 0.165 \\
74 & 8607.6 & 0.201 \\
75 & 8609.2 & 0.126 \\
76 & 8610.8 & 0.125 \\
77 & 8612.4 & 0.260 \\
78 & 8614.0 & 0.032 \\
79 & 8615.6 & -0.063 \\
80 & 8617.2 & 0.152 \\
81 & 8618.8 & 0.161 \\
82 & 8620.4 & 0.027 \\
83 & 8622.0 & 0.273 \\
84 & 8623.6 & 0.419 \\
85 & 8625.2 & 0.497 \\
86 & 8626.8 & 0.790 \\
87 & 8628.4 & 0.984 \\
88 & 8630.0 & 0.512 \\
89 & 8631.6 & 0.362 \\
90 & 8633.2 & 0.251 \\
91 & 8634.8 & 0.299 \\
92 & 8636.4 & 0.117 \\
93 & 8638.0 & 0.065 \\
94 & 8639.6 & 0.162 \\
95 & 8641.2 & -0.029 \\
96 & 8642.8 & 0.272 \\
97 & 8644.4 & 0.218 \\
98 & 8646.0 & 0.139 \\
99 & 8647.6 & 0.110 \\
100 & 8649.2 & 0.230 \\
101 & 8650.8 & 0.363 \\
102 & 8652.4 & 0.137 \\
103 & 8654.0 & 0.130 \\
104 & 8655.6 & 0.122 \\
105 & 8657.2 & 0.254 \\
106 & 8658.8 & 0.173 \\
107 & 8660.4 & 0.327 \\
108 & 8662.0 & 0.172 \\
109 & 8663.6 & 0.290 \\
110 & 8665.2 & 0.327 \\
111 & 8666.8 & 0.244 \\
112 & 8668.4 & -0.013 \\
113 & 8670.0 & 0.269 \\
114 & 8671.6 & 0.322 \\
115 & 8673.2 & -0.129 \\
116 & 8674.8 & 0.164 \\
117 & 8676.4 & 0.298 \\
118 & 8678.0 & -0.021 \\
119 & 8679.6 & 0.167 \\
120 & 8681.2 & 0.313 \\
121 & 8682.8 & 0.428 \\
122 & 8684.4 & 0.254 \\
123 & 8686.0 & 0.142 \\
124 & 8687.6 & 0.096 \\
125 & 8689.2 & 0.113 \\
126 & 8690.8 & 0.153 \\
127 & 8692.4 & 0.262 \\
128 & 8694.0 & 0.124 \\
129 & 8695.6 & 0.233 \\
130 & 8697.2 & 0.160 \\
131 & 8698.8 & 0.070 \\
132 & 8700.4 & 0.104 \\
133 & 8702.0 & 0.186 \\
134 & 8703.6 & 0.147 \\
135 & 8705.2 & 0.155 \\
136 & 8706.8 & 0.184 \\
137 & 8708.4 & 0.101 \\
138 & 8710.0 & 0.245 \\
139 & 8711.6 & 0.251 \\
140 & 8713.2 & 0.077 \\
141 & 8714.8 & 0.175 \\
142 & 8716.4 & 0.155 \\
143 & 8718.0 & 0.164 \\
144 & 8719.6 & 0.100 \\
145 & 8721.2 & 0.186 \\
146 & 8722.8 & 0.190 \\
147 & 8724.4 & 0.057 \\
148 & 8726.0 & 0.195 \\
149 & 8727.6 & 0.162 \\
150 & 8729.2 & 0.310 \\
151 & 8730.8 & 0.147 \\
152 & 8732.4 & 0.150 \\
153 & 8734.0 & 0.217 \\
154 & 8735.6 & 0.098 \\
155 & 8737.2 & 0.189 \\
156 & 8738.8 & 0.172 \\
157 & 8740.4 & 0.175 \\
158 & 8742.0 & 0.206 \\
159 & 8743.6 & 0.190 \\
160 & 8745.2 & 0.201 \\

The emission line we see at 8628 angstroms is H-gamma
